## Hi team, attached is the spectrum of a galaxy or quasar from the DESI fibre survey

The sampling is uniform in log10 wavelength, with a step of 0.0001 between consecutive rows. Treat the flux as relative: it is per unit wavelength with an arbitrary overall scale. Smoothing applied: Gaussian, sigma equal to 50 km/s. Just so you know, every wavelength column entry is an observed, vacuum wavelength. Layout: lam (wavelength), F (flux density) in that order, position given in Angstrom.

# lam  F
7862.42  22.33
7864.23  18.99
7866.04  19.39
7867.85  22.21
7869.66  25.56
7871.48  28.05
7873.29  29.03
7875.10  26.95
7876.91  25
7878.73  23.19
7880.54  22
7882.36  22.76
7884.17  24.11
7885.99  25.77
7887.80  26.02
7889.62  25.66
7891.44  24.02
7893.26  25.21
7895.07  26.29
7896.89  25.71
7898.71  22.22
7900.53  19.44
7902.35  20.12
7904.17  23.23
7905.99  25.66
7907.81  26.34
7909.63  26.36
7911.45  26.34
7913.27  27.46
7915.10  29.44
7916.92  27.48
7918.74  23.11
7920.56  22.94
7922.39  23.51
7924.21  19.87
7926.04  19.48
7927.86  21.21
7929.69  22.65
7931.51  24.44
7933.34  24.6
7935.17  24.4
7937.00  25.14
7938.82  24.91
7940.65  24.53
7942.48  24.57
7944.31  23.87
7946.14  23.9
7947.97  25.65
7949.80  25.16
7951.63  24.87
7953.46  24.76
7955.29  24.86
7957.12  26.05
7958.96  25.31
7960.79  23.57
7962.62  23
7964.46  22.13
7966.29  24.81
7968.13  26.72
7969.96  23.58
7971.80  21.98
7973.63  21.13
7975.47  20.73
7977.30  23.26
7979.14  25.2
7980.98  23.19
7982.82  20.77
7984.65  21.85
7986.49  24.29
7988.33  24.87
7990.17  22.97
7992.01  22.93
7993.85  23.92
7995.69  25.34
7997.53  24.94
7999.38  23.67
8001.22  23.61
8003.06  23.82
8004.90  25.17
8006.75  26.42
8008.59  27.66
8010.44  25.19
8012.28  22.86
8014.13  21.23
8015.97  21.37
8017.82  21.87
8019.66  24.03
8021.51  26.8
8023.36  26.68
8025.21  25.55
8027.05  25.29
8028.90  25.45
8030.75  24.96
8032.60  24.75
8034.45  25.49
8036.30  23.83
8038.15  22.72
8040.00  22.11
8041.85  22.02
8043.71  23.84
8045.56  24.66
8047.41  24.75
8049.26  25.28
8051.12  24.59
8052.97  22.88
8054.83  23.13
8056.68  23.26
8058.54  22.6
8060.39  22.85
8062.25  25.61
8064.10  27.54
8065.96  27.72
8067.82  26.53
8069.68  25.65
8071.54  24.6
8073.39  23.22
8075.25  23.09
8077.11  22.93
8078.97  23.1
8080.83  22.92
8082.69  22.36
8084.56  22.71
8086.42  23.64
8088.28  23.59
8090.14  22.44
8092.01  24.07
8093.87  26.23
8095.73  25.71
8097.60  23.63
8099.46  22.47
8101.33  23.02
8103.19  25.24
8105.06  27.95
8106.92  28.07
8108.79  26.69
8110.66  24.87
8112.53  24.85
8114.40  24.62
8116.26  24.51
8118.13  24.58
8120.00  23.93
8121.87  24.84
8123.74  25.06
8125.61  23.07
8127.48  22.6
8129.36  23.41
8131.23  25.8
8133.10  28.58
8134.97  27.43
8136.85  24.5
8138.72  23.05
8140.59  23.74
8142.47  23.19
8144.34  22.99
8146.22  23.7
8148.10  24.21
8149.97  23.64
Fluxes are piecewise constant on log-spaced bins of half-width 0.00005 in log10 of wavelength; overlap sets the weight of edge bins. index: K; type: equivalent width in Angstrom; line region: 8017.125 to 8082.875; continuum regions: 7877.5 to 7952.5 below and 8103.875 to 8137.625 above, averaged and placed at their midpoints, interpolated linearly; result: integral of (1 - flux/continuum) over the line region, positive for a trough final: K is 1.6 Angstrom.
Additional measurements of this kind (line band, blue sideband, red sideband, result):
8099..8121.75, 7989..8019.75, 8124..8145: -0.71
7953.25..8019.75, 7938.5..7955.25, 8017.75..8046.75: 2.27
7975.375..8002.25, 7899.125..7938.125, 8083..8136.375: 0.80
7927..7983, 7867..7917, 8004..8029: 2.01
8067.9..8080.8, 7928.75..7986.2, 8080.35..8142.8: 0.26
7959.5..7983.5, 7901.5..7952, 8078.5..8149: 1.19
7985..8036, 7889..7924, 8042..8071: 0.42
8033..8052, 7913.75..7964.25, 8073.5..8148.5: 0.25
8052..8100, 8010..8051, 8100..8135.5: 1.23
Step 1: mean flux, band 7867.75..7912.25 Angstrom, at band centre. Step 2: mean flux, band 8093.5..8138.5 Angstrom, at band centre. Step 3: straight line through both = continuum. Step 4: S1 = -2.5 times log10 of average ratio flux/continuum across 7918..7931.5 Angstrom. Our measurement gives 0.13 mag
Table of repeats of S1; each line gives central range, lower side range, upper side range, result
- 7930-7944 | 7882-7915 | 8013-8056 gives 0.00 mag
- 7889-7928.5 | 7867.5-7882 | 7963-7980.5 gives 0.02 mag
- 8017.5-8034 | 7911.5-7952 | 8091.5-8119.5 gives -0.02 mag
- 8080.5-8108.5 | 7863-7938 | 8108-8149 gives 0.01 mag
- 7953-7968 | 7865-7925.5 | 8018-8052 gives 0.00 mag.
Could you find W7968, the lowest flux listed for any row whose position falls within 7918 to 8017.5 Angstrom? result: 19.48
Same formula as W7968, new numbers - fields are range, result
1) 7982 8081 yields 20.77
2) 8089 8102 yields 22.44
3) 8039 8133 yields 22.02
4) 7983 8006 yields 21.85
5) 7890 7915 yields 19.44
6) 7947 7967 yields 22.13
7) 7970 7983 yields 20.73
